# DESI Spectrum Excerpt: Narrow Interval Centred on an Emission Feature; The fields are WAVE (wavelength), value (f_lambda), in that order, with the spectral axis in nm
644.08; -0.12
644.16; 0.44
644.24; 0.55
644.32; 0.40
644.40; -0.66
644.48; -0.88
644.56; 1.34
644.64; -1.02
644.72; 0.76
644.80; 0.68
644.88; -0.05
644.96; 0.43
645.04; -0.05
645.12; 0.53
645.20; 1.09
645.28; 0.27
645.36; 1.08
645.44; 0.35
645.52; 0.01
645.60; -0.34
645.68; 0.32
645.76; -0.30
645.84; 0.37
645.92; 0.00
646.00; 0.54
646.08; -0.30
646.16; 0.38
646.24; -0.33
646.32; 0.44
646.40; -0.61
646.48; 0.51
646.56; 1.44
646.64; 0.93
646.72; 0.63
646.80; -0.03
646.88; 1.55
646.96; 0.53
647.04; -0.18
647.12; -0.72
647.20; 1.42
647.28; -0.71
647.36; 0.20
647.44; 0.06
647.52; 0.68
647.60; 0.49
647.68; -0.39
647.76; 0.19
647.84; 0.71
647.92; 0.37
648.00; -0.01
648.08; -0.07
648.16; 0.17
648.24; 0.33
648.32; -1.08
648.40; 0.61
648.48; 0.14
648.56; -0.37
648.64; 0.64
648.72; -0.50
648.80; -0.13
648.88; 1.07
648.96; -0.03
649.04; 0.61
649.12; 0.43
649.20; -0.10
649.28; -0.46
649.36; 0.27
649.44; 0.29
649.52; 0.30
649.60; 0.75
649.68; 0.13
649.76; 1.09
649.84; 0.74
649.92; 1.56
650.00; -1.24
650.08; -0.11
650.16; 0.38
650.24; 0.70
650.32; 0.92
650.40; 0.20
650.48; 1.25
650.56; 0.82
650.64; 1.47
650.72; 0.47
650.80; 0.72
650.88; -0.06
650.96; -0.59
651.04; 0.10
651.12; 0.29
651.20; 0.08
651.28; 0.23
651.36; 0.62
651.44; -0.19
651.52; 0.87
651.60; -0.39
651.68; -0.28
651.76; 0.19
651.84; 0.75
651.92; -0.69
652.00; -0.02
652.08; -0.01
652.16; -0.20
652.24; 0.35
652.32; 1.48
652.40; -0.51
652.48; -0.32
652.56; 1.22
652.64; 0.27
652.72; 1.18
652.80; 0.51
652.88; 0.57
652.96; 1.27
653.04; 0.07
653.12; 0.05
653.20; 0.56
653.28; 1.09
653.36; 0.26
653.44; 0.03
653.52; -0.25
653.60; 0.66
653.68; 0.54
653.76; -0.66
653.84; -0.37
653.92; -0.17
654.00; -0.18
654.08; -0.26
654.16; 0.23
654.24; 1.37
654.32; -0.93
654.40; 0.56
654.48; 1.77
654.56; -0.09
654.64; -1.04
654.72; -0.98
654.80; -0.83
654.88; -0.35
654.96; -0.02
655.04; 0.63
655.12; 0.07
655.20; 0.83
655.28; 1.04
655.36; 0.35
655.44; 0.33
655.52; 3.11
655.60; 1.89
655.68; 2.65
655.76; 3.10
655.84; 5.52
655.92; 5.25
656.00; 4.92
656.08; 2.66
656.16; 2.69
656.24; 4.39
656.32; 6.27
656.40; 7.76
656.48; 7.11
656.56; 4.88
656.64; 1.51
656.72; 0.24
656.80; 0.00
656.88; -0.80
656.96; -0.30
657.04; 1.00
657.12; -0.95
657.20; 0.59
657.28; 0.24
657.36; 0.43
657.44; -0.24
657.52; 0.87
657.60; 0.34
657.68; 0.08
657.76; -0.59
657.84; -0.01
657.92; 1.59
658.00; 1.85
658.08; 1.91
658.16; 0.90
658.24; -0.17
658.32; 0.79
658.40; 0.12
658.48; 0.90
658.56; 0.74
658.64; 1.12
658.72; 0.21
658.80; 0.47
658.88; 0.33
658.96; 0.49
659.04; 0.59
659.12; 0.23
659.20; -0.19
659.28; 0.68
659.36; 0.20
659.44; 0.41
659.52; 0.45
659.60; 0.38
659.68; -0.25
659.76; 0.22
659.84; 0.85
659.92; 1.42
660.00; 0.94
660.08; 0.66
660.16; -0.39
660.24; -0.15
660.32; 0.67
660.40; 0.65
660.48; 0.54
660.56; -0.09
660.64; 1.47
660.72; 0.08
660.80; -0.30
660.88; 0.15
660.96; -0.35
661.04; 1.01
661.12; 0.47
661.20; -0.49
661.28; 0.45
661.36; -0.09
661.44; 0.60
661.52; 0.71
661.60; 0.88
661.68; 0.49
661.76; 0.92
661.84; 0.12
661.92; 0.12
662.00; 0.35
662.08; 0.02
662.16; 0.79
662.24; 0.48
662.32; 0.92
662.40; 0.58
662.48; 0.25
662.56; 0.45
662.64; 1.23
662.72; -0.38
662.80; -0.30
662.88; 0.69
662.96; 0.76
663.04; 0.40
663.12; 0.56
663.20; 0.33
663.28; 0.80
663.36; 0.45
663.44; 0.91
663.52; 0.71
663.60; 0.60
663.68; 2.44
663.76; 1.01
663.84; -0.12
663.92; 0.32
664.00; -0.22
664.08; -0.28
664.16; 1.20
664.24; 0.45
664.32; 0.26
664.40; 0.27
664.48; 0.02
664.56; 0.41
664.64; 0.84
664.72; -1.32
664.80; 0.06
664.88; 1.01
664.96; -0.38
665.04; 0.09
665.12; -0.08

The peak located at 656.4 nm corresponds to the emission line [O II]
